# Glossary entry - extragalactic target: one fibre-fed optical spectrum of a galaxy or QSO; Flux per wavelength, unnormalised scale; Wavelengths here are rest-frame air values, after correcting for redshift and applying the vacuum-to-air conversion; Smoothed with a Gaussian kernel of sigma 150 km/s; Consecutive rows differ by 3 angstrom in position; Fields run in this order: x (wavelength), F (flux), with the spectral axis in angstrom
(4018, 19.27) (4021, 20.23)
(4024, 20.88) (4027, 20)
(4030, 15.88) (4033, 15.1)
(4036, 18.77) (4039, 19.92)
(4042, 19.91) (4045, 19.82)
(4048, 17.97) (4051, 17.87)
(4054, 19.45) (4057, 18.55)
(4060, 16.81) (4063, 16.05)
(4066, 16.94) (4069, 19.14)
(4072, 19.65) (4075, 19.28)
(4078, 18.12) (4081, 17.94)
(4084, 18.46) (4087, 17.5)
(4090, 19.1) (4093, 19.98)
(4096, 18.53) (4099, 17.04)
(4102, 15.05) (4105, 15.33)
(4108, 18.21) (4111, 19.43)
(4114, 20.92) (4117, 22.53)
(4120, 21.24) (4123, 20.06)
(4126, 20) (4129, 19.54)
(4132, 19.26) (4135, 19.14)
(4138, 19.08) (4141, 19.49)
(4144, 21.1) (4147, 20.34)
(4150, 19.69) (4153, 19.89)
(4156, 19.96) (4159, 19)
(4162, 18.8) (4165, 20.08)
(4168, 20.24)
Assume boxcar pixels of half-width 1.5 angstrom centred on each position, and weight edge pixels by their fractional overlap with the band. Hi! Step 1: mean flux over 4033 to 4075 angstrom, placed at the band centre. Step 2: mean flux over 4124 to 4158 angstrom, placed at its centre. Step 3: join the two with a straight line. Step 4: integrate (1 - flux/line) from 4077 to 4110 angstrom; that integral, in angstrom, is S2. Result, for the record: 2.2 angstrom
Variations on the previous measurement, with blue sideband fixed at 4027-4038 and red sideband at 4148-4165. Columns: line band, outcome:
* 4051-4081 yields -0.60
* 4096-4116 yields 0.81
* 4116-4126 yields -1.14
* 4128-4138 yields -0.09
